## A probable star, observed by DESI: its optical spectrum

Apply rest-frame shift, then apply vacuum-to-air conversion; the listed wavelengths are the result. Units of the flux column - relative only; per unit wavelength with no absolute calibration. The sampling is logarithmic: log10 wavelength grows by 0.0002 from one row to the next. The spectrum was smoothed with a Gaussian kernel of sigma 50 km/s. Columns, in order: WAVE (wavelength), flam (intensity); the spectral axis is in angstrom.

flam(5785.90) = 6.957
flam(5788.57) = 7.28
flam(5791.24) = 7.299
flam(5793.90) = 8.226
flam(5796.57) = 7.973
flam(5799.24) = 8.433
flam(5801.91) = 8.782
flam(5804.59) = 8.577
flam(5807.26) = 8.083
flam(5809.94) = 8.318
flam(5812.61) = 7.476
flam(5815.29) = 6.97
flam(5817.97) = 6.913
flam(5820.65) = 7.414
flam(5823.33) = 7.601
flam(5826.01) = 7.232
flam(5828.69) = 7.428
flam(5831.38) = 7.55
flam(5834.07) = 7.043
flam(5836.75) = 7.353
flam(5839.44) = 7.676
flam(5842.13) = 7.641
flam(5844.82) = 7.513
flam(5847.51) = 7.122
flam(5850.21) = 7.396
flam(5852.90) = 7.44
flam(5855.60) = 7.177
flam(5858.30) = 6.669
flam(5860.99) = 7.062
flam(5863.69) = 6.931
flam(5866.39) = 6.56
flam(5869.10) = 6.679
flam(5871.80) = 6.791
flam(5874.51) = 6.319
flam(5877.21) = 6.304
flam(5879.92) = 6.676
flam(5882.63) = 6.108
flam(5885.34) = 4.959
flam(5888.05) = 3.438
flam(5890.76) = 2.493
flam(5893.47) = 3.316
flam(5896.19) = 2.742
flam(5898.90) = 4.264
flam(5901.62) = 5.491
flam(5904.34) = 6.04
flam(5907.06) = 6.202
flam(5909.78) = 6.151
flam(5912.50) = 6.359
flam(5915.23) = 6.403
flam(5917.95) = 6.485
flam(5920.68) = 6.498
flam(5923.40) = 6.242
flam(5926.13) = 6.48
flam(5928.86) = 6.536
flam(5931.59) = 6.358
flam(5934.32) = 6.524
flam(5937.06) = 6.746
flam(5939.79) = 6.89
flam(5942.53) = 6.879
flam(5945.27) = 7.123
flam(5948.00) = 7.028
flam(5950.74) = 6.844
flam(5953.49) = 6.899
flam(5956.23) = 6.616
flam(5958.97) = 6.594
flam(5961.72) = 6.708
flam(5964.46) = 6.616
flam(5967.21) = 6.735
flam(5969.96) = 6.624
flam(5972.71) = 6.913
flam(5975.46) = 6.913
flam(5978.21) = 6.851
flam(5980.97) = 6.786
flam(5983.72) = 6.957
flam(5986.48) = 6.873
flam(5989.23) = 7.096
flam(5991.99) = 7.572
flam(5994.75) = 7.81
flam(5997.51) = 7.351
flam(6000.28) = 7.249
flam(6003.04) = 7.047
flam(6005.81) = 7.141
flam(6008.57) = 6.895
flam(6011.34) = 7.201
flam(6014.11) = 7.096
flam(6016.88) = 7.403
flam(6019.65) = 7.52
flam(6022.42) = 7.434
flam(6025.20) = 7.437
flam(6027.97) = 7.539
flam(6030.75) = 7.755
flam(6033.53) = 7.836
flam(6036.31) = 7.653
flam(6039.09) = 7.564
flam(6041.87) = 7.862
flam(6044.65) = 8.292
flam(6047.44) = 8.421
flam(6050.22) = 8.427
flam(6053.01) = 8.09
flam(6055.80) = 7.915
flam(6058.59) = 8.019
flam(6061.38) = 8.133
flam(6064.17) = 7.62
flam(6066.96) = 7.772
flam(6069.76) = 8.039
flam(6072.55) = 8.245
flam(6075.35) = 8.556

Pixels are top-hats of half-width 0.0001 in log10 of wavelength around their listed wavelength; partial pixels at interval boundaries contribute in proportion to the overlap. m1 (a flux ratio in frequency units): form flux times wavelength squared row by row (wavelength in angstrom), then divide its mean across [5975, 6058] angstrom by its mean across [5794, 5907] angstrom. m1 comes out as 1.2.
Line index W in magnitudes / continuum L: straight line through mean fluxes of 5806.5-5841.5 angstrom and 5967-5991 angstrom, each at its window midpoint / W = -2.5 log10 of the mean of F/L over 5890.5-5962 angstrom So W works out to 0.16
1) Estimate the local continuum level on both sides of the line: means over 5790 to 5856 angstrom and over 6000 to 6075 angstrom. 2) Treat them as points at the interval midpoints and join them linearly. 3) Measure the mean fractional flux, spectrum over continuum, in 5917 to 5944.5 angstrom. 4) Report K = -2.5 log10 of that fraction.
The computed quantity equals 0.17 mag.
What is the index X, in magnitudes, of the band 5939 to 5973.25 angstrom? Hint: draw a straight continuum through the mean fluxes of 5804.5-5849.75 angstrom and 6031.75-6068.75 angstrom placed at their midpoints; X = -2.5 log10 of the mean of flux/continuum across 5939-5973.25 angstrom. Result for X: 0.14 mag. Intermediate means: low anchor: 7.49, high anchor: 7.97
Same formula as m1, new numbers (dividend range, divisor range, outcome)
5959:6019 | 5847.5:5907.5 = 1.26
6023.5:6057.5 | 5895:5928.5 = 1.42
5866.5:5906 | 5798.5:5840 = 0.69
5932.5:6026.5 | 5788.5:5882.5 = 1.00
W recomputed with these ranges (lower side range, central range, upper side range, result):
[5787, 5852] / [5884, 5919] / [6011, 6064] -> 0.481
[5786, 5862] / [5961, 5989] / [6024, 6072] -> 0.146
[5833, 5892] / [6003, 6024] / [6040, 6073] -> 0.071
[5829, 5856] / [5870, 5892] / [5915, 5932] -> 0.270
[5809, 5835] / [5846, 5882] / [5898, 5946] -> 0.016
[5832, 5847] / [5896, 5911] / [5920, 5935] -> 0.249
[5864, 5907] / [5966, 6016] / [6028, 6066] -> -0.007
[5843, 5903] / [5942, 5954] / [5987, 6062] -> -0.035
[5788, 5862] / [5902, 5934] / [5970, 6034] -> 0.169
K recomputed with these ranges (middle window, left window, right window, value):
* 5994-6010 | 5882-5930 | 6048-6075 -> -0.03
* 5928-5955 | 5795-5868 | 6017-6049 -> 0.13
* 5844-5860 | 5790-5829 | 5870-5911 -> -0.13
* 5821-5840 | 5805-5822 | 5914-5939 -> 0.00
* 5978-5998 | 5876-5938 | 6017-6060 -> -0.03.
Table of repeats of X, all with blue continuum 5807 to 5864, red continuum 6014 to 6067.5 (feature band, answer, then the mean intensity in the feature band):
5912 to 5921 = 0.17 mag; 6.43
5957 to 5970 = 0.15 mag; 6.66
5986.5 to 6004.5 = 0.06 mag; 7.32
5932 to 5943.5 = 0.13 mag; 6.72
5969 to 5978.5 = 0.12 mag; 6.83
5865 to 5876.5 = 0.13 mag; 6.57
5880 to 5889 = 0.40 mag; 5.16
